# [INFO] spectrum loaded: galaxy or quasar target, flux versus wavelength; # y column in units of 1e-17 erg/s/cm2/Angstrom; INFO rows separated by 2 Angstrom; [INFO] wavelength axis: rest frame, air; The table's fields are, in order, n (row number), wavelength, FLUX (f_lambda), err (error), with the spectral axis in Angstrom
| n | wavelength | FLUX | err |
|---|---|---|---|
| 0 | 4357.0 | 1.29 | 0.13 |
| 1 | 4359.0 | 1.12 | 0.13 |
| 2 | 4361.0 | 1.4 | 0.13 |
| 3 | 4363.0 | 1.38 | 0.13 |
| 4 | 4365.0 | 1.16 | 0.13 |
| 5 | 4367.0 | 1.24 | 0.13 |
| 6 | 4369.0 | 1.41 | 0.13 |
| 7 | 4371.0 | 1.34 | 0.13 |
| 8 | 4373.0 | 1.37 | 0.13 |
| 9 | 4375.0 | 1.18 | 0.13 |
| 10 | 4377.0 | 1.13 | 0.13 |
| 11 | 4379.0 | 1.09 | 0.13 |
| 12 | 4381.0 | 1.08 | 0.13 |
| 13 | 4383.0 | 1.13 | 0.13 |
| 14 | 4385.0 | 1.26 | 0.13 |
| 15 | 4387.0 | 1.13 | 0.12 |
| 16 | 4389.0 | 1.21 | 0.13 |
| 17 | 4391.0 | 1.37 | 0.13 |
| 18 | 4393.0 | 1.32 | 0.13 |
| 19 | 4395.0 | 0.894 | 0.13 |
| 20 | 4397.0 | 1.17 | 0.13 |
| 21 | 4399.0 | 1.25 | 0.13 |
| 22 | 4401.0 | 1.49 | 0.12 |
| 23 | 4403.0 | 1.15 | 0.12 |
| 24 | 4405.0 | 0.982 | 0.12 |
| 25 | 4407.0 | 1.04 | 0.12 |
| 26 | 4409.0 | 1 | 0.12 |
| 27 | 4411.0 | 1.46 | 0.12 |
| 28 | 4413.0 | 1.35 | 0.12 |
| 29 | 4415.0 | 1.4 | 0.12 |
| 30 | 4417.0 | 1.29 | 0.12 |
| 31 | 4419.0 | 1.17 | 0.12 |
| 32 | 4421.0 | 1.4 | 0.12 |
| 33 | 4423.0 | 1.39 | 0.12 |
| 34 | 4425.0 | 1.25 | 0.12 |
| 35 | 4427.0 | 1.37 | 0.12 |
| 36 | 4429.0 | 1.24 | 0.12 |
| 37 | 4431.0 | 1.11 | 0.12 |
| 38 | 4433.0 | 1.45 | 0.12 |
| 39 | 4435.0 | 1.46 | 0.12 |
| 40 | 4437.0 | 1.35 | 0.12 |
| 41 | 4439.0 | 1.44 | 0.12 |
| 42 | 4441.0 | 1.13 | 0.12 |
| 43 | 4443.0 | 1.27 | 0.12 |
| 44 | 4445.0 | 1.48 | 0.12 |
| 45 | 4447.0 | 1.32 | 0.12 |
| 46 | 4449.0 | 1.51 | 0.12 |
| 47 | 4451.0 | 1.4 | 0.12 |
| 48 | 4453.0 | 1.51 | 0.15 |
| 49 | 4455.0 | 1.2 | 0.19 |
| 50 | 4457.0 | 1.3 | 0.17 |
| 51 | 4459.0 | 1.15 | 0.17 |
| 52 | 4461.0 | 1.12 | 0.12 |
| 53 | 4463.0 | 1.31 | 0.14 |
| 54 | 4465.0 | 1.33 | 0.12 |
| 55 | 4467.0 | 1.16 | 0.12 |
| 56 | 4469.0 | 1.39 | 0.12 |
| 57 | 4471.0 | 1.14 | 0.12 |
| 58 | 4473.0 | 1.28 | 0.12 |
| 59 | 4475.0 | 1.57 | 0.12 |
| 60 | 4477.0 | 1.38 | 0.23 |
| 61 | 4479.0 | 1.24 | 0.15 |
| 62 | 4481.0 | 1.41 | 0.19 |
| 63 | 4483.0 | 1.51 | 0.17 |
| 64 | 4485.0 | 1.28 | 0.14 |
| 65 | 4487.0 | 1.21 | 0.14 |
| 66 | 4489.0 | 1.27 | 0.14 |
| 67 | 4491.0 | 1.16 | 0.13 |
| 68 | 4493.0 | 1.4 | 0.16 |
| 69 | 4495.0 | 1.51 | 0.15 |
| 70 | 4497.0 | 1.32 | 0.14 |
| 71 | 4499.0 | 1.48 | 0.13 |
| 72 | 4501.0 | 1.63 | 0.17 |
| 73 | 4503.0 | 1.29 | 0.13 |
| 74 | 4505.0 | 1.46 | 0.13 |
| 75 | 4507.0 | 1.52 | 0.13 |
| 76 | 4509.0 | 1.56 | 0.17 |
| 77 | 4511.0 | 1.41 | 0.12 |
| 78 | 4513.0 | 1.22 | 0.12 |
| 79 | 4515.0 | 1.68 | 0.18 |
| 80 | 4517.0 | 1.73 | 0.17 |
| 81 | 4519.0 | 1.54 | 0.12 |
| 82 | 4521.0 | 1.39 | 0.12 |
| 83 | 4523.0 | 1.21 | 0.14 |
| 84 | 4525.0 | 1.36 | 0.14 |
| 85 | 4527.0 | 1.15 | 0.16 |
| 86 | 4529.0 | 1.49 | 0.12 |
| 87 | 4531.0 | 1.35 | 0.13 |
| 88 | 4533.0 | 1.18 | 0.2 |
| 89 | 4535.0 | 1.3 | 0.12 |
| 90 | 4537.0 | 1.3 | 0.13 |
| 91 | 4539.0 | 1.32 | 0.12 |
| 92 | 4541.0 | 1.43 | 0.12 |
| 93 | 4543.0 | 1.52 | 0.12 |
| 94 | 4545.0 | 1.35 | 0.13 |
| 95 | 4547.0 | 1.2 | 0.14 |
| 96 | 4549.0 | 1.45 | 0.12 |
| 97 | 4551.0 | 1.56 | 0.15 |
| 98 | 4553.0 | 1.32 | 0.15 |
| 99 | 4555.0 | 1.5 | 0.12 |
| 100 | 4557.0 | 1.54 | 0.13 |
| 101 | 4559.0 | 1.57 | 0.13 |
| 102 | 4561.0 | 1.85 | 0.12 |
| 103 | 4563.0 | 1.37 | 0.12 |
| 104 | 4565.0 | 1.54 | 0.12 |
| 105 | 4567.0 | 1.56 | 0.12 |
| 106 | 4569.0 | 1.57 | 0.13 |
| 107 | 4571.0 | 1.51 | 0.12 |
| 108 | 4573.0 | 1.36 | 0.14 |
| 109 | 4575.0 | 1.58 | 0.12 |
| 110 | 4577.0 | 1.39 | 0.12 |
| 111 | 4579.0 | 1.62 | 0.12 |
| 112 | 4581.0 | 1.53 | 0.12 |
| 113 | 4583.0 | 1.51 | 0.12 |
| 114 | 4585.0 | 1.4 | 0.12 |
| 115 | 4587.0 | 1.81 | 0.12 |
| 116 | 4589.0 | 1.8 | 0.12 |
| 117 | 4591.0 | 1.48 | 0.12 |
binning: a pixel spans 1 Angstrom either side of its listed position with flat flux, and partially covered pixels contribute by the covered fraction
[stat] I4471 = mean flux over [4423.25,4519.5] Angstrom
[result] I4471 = 1.36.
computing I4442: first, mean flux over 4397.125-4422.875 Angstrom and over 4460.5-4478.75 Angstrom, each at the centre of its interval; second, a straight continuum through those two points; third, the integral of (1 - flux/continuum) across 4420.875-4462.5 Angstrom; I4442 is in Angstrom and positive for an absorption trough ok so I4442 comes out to -1.6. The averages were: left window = 1.25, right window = 1.3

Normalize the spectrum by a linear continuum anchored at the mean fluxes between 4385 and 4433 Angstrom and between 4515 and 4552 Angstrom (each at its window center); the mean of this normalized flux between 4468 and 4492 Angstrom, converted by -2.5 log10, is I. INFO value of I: 0.00 mag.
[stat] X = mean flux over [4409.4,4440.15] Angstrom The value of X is 1.33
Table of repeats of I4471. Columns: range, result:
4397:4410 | 1.15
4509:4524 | 1.46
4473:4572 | 1.42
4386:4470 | 1.28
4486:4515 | 1.4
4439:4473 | 1.3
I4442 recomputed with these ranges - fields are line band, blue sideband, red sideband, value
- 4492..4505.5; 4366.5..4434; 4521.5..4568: -0.9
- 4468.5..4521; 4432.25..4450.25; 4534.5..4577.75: 0.4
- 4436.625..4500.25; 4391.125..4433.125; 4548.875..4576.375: 0.8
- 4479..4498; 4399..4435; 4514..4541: 0.1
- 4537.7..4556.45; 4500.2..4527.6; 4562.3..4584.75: 0.9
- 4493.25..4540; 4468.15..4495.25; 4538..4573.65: -0.3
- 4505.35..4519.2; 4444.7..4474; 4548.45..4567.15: -0.9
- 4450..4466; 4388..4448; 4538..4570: 0.5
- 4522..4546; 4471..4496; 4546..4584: 1.9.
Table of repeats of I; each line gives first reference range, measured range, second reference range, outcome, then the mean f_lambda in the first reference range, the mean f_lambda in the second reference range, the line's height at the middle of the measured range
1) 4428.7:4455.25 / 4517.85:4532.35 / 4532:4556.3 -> 0.010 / 1.35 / 1.37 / 1.37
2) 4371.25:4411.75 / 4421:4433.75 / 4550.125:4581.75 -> -0.043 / 1.19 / 1.52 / 1.26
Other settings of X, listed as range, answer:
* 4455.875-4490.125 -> 1.3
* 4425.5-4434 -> 1.29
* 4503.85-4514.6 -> 1.45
